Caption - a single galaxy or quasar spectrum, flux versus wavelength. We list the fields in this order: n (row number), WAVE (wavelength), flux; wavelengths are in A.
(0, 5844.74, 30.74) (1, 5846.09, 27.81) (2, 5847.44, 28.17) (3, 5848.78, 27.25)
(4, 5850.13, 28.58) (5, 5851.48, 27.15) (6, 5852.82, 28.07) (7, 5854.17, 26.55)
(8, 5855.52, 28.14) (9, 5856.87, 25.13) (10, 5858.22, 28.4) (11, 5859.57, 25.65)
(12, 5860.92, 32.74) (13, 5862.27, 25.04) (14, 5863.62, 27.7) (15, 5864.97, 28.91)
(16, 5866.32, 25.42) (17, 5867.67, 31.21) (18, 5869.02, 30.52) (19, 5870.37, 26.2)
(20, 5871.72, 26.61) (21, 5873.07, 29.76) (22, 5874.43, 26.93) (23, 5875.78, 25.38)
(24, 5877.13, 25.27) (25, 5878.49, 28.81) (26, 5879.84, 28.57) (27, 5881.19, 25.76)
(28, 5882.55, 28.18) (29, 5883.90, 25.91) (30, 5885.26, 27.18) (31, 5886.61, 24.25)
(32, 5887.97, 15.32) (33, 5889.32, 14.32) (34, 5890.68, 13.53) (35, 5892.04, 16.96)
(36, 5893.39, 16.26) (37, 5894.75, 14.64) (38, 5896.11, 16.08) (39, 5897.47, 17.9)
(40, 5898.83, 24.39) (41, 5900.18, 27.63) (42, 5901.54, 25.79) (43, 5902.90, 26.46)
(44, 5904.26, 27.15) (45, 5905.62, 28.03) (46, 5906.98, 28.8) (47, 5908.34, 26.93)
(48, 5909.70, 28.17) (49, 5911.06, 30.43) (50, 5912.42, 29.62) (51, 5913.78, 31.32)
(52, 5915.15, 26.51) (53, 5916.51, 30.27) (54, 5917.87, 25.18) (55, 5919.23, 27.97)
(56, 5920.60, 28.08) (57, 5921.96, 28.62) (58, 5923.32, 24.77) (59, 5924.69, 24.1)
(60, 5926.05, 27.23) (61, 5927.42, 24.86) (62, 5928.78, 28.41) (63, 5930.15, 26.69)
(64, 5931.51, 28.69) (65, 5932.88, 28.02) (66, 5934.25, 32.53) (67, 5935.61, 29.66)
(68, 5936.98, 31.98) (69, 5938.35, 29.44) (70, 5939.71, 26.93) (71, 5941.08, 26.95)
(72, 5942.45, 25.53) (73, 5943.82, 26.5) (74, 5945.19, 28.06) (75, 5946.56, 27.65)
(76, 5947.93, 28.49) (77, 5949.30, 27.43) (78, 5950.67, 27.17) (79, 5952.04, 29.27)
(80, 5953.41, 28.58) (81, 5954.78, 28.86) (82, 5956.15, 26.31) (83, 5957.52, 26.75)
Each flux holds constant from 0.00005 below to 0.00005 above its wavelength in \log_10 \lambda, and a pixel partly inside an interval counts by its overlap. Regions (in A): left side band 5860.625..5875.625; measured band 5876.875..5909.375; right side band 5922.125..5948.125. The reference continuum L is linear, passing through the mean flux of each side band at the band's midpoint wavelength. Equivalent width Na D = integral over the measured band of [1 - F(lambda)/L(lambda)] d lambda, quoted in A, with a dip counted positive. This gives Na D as 5.6 A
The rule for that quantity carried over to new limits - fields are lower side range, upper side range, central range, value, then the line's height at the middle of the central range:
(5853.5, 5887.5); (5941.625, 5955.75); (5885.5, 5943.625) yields 4.5 A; 27.5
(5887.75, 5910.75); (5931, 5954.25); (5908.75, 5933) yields -2.5 A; 25.2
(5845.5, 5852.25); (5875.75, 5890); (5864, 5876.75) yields -1.1 A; 25.7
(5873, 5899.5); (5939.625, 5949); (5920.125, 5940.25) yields -1.6 A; 25.9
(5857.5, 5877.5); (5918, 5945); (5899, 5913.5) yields -0.1 A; 27.7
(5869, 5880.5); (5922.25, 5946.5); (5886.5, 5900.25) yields 4.9 A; 27.5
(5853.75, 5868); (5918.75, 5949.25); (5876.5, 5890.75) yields 2.0 A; 27.7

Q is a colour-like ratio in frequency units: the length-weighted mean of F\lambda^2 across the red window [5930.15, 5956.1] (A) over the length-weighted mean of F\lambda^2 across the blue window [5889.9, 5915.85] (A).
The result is 1.20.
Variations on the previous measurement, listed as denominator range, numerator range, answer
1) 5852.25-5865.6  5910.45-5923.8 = 1.05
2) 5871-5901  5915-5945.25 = 1.24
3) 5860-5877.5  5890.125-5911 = 0.83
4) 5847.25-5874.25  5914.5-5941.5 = 1.02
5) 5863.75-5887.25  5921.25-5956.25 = 1.04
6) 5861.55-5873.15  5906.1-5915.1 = 1.06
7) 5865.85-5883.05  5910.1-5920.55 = 1.05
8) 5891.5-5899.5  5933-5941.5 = 1.69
